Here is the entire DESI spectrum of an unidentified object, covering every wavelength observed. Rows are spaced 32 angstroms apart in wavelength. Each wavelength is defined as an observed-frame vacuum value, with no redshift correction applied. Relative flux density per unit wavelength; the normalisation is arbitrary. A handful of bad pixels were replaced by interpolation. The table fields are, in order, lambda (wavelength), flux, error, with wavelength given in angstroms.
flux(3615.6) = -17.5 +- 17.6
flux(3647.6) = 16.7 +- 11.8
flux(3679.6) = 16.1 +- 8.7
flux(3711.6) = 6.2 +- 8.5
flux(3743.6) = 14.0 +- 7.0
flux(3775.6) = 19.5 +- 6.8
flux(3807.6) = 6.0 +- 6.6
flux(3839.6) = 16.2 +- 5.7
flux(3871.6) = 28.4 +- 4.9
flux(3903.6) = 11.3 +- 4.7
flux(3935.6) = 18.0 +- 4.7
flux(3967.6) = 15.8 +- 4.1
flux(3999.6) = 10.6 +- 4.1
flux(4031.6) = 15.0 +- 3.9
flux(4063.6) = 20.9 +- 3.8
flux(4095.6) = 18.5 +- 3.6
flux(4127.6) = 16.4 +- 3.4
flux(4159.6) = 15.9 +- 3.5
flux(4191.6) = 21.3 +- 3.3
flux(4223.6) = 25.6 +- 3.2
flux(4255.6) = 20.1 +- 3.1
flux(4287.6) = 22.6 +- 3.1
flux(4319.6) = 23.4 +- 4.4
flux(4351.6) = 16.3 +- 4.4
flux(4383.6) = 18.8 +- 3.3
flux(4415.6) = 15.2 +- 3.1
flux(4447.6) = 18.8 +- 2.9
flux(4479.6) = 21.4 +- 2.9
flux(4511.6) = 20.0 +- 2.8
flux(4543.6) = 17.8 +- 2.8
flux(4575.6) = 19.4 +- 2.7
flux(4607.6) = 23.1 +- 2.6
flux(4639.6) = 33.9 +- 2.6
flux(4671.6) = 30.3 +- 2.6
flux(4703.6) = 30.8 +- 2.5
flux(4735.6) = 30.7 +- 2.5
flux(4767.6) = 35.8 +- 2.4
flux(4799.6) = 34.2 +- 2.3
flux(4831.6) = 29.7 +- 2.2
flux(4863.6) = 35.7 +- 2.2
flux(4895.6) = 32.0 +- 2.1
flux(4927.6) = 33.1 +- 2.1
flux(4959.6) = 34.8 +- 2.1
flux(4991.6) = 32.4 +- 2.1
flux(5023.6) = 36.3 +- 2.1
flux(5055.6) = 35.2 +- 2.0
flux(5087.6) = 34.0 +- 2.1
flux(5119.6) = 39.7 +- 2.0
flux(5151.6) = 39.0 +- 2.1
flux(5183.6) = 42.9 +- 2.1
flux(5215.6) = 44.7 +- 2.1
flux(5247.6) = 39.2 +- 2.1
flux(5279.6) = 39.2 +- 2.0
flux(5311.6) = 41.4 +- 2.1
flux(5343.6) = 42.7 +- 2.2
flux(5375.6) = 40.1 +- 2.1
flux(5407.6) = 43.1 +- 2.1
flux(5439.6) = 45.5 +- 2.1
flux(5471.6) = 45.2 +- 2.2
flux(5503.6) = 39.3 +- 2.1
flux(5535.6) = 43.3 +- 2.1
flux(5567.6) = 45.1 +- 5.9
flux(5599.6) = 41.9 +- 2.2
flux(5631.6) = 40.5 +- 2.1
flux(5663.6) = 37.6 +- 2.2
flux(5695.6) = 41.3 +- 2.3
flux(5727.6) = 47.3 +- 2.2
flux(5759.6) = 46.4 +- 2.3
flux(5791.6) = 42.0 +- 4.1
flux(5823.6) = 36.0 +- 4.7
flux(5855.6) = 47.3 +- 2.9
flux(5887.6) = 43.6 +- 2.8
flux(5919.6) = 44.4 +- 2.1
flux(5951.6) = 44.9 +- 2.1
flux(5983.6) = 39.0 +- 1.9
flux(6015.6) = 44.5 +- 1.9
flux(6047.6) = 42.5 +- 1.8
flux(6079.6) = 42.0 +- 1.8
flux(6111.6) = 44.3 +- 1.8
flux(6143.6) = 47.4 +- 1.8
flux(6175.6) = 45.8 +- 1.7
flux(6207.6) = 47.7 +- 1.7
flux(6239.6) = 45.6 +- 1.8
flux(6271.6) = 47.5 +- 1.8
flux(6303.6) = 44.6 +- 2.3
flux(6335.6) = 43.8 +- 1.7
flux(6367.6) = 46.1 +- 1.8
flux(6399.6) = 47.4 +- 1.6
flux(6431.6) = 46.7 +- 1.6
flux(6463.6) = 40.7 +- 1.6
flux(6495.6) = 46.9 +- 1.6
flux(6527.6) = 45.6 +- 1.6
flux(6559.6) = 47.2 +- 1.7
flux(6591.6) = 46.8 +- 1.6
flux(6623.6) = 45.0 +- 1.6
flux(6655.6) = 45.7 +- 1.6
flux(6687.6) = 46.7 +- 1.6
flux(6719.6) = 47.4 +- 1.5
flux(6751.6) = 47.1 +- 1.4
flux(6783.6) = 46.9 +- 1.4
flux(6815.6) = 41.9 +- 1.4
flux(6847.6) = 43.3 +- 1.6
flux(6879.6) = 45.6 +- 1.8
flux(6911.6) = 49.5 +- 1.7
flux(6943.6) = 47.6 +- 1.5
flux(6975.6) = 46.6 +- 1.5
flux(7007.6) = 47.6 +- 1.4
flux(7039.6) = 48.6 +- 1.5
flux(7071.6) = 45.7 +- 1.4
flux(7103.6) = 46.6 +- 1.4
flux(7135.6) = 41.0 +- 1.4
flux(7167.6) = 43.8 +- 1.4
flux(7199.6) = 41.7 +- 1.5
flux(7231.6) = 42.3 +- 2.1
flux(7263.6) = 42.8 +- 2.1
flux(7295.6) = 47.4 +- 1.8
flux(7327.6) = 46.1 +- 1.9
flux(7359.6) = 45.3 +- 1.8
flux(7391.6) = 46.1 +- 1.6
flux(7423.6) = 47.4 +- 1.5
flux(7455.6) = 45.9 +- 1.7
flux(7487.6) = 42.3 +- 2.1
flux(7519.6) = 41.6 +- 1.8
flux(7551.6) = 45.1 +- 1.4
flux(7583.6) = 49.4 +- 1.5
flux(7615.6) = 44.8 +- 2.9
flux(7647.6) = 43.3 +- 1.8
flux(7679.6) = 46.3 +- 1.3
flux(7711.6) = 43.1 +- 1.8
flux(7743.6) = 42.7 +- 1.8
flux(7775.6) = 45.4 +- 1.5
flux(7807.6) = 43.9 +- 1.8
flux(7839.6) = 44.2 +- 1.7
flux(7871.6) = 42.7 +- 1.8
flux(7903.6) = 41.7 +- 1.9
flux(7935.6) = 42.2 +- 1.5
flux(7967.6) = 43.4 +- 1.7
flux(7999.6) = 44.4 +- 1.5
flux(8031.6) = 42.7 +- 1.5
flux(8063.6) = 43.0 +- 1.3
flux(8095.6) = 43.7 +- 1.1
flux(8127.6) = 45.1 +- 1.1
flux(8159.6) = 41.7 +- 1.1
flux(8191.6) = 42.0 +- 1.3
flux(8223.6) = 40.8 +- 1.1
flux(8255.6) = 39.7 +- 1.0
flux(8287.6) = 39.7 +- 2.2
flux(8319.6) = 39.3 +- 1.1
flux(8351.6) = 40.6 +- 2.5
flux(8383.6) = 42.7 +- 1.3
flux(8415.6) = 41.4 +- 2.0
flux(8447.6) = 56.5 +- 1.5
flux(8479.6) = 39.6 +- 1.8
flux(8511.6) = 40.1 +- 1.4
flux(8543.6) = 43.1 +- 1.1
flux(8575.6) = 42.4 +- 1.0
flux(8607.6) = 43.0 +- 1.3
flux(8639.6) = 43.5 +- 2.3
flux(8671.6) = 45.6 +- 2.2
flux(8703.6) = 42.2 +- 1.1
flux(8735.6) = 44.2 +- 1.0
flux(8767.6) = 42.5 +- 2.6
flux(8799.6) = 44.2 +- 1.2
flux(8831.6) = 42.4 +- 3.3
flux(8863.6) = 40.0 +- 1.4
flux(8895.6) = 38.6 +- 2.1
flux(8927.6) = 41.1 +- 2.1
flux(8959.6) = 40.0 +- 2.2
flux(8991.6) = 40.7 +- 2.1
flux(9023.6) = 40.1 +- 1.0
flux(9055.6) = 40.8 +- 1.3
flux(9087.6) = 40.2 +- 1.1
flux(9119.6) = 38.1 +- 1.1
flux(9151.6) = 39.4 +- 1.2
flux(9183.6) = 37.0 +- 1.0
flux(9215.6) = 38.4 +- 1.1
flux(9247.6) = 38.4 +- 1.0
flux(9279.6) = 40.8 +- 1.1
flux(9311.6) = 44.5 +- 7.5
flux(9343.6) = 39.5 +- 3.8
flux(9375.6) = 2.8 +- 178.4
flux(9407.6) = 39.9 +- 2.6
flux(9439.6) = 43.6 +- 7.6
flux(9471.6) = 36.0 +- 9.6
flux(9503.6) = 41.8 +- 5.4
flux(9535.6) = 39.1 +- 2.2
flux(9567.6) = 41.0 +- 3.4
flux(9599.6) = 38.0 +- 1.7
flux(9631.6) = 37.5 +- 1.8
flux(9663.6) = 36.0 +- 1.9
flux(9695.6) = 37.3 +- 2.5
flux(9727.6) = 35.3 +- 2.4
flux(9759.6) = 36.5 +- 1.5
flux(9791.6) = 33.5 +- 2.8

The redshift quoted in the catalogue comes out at 0.156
